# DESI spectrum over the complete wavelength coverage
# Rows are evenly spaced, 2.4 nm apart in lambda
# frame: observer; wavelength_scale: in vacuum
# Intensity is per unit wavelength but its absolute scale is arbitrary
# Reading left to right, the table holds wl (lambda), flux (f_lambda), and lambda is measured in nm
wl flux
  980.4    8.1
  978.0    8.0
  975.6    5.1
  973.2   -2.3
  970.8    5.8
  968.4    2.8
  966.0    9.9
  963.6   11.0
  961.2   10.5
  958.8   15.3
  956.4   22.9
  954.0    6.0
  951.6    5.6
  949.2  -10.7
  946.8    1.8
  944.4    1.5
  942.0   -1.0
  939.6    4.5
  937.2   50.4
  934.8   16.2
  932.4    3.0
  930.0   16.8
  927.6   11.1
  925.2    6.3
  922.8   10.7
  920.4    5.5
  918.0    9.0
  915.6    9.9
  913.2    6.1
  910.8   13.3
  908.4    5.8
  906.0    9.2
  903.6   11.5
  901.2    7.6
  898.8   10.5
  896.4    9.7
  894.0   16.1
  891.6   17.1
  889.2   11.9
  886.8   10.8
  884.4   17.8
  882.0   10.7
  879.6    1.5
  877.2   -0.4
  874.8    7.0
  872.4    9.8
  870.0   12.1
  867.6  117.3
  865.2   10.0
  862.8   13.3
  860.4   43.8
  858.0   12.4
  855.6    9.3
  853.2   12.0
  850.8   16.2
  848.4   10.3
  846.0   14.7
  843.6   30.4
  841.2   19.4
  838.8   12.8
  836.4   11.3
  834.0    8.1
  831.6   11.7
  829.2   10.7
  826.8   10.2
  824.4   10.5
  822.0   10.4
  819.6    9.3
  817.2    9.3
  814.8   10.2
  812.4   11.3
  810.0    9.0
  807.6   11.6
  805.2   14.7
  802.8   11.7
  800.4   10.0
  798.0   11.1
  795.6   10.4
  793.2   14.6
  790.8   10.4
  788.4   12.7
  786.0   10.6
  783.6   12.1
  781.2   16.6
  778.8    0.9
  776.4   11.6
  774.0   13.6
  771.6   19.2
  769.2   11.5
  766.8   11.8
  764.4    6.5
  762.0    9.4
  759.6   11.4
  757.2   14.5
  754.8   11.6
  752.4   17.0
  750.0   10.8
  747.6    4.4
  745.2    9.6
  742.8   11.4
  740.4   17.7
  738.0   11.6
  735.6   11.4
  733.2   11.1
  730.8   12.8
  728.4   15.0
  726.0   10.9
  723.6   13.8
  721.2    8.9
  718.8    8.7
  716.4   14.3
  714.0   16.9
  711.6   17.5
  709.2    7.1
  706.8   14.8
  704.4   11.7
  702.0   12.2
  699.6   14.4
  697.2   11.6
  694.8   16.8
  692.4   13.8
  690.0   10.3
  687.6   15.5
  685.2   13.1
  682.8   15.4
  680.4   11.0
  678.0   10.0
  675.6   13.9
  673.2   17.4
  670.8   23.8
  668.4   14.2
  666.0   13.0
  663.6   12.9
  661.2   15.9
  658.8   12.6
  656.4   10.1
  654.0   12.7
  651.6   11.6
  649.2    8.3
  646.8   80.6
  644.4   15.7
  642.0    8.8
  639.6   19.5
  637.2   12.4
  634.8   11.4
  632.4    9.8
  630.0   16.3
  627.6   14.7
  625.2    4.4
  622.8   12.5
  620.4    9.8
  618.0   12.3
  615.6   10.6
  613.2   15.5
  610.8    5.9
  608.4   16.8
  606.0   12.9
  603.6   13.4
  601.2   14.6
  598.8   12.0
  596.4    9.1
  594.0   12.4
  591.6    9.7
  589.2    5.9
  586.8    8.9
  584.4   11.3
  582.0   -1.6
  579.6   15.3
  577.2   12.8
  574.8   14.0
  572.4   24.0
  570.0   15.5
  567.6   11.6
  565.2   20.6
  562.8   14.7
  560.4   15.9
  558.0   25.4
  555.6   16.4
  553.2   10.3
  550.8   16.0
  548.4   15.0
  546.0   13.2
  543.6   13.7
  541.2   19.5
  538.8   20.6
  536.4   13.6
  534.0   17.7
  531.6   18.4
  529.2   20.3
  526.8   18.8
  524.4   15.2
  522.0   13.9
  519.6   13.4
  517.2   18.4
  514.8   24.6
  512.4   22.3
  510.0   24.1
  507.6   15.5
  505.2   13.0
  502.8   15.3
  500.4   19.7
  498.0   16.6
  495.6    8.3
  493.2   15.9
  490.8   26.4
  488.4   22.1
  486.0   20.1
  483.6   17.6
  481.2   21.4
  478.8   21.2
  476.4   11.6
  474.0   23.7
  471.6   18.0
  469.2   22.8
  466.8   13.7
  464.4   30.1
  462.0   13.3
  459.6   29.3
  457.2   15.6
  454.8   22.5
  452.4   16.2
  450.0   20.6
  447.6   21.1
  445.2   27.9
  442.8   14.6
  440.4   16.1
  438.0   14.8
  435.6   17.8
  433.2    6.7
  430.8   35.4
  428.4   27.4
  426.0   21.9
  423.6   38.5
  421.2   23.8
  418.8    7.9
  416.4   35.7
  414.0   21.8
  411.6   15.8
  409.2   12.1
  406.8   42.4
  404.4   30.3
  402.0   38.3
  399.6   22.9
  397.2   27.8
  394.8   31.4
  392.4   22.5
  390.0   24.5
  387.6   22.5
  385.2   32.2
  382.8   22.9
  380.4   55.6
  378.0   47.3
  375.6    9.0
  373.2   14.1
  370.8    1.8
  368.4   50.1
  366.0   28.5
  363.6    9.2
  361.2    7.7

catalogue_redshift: 0.733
